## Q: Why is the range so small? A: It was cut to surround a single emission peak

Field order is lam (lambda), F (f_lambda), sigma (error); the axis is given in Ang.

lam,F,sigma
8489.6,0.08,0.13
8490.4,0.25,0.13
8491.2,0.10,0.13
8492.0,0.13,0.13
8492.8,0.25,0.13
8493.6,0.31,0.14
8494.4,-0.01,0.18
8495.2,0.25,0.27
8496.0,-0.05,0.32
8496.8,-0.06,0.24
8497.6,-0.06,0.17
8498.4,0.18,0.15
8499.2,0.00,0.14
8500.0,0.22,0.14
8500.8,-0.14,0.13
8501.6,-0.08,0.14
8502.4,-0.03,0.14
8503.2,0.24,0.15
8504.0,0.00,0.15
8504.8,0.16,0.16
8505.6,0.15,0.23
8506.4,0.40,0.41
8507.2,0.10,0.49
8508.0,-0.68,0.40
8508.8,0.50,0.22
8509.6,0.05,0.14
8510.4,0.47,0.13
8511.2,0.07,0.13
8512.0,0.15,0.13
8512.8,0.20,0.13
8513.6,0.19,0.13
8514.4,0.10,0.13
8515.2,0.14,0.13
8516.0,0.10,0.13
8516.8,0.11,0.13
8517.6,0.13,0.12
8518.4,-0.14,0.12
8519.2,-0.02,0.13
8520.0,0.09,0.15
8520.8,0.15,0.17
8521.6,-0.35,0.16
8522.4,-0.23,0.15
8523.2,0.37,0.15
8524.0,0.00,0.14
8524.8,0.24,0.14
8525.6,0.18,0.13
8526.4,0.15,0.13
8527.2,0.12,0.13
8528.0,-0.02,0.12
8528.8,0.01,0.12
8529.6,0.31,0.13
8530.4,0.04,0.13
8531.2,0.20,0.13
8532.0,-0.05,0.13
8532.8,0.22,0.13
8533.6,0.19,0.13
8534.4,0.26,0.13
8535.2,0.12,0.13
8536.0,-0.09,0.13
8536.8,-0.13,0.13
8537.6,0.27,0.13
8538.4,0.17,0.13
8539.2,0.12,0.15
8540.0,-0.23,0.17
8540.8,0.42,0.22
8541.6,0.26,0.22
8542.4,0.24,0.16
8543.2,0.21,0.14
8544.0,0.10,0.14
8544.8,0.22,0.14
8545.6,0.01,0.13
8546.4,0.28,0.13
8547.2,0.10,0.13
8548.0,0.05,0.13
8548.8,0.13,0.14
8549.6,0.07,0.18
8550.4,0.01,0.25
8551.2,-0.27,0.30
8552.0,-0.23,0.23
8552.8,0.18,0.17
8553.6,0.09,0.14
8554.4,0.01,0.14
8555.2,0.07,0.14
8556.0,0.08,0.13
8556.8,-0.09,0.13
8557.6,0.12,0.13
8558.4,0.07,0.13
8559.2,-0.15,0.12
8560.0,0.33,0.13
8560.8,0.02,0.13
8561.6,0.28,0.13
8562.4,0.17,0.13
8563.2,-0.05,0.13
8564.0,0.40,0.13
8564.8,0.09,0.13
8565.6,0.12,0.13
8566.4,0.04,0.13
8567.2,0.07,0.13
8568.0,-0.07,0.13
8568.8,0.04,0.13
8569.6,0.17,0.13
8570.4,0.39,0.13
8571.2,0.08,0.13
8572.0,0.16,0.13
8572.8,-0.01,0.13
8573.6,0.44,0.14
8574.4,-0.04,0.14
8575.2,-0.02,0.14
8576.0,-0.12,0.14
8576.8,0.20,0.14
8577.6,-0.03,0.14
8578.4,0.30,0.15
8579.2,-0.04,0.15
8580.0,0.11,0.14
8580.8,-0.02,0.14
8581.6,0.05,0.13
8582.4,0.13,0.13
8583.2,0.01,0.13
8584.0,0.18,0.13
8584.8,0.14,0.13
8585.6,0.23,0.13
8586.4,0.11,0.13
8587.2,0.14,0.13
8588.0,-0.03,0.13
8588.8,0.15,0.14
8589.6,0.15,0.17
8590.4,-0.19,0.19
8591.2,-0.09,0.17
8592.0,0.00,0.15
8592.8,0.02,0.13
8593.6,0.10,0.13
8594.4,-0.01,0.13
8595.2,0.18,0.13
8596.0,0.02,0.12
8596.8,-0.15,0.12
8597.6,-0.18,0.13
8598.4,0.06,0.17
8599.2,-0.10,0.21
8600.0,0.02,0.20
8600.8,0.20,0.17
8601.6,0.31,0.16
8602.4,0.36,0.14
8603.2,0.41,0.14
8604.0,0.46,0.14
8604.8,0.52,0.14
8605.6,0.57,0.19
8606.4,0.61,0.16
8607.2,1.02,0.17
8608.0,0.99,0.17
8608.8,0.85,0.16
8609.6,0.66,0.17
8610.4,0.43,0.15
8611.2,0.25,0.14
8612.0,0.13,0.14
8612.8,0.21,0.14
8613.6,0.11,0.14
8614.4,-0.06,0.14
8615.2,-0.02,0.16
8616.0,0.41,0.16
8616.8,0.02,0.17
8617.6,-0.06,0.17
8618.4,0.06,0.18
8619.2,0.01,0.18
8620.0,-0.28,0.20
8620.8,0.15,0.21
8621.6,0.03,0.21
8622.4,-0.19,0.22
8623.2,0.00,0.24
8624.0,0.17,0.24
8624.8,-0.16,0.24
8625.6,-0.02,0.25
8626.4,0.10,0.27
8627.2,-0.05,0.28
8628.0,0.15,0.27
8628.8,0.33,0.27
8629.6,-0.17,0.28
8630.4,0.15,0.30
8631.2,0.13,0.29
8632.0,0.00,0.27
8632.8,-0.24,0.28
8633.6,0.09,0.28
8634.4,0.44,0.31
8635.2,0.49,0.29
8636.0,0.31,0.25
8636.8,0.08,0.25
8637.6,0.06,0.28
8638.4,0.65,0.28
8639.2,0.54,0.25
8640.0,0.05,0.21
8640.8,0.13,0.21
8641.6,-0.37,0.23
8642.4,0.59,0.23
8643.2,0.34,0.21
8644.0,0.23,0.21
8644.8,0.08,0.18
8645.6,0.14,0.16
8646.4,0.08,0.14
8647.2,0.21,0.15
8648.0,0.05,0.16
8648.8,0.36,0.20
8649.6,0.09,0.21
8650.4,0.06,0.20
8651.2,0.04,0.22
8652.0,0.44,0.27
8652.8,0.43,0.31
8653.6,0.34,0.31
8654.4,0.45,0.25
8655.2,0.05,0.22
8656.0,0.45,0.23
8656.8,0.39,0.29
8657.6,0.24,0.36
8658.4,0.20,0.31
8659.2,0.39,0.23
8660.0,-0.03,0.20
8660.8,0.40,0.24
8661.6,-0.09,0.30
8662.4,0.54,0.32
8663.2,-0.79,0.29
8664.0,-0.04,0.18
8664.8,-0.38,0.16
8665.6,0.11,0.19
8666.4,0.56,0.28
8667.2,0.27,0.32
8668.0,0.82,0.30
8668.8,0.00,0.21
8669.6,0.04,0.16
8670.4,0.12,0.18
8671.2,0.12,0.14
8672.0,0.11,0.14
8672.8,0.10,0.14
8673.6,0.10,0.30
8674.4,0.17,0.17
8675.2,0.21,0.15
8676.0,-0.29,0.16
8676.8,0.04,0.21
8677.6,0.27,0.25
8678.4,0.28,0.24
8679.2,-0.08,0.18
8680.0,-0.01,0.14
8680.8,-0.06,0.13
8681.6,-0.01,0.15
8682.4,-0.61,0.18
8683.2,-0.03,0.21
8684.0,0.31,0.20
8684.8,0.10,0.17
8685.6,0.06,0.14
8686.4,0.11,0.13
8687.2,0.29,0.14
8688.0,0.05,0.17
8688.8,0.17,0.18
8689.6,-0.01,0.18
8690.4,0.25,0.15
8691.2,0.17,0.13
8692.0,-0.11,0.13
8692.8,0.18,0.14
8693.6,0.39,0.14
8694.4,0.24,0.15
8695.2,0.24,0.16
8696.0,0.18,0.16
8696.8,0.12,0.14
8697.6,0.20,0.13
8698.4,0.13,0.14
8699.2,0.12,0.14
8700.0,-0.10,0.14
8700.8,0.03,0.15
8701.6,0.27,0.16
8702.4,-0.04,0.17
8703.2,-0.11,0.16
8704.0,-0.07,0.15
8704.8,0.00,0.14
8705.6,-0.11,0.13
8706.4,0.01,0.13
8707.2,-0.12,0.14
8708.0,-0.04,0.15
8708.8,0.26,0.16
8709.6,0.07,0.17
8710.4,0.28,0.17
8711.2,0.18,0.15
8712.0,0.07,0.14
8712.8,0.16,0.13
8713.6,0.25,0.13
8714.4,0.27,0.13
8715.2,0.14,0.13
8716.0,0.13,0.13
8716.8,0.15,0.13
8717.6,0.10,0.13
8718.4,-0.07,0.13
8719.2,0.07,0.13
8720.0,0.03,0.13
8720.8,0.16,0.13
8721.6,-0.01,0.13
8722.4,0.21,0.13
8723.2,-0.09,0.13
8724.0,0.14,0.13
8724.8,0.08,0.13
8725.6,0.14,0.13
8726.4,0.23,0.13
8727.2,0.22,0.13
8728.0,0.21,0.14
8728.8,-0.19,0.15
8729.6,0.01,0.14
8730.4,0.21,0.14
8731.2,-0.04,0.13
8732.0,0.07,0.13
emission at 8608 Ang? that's Hgamma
